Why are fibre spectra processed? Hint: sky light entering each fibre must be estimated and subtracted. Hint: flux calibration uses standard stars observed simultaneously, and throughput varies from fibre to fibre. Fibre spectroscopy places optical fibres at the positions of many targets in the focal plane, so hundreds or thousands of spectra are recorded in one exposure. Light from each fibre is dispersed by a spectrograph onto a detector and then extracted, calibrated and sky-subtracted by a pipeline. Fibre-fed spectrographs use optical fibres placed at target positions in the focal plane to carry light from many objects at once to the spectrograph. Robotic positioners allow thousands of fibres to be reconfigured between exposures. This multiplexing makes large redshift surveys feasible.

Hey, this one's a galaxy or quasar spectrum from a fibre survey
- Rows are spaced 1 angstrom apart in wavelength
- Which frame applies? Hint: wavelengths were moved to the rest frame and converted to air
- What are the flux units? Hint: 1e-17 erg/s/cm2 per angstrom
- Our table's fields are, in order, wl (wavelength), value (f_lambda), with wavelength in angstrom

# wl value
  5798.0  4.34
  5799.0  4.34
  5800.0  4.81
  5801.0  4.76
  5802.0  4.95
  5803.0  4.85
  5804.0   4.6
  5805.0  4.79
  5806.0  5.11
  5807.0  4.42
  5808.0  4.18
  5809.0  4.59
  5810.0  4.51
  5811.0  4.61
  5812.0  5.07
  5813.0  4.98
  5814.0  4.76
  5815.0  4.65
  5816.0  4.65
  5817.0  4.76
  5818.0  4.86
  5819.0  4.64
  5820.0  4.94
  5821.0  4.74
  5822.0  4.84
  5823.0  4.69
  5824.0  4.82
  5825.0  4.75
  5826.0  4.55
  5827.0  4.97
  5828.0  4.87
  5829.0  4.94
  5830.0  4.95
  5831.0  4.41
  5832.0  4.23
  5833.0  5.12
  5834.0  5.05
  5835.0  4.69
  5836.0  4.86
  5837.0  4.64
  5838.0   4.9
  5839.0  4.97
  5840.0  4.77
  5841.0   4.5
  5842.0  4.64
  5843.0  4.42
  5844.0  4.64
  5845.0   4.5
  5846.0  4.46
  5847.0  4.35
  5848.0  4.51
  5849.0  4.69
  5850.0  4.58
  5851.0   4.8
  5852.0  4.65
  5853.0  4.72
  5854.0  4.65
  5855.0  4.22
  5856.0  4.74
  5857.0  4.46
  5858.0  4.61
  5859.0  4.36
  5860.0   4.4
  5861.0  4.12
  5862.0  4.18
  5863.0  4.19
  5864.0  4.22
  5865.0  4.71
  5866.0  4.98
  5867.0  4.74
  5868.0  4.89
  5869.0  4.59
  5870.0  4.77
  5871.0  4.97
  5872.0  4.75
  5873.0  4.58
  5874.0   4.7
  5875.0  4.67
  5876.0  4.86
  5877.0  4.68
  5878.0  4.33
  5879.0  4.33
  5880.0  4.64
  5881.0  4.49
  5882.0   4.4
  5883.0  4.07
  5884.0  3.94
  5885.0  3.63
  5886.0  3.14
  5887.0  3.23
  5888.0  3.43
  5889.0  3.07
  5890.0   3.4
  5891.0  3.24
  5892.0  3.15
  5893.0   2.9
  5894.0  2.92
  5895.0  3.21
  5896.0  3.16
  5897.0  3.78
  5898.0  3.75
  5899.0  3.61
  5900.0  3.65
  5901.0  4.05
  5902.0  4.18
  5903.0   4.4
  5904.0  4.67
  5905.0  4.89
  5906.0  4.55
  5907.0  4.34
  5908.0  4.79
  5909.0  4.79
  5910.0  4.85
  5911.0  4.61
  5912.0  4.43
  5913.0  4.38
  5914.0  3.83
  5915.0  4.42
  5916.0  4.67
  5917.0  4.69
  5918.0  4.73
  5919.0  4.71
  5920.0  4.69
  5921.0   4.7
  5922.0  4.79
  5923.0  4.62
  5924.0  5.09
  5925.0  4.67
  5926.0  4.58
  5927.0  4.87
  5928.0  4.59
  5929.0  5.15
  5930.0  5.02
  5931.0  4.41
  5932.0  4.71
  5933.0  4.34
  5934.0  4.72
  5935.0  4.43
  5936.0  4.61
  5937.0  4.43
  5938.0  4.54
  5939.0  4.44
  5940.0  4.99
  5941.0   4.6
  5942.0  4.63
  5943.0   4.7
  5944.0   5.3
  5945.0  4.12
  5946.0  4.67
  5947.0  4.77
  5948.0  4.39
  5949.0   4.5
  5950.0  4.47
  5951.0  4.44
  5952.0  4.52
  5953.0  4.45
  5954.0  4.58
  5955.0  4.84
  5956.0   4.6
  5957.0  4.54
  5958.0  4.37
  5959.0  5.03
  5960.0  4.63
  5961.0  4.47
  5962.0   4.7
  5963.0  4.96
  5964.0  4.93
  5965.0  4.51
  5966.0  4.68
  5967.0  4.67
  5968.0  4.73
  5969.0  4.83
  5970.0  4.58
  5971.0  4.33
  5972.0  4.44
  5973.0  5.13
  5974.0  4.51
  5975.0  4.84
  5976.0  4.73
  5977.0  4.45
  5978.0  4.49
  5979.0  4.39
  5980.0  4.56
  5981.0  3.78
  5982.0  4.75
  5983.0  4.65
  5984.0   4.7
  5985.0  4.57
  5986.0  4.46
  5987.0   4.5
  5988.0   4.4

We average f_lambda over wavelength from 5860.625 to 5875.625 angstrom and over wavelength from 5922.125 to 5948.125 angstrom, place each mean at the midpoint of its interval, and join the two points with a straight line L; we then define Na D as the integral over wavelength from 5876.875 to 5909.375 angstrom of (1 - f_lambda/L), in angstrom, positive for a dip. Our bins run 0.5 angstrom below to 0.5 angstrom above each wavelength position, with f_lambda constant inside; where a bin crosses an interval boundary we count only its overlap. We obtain 5.2 angstrom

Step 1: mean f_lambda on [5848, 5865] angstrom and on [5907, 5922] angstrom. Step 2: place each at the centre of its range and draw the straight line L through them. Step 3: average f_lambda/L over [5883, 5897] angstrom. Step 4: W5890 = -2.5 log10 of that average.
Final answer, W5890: 0.34 mag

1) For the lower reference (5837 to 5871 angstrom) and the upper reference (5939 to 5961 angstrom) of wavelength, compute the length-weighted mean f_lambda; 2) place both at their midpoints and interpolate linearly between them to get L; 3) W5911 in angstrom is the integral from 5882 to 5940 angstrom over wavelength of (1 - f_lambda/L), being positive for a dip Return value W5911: 4.7 angstrom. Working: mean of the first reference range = 4.58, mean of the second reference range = 4.62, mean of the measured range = 4.23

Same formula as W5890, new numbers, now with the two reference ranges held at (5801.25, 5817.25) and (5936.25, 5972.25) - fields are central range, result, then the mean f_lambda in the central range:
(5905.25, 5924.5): 0.01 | 4.62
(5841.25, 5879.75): 0.03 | 4.57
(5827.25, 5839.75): -0.02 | 4.81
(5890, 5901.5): 0.34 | 3.4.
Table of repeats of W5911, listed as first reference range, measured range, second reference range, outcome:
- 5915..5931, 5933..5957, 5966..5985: 0.5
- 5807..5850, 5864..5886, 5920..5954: 0.7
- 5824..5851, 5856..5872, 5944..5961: 0.4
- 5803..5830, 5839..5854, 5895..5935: 0.2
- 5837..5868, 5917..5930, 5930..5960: -0.5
